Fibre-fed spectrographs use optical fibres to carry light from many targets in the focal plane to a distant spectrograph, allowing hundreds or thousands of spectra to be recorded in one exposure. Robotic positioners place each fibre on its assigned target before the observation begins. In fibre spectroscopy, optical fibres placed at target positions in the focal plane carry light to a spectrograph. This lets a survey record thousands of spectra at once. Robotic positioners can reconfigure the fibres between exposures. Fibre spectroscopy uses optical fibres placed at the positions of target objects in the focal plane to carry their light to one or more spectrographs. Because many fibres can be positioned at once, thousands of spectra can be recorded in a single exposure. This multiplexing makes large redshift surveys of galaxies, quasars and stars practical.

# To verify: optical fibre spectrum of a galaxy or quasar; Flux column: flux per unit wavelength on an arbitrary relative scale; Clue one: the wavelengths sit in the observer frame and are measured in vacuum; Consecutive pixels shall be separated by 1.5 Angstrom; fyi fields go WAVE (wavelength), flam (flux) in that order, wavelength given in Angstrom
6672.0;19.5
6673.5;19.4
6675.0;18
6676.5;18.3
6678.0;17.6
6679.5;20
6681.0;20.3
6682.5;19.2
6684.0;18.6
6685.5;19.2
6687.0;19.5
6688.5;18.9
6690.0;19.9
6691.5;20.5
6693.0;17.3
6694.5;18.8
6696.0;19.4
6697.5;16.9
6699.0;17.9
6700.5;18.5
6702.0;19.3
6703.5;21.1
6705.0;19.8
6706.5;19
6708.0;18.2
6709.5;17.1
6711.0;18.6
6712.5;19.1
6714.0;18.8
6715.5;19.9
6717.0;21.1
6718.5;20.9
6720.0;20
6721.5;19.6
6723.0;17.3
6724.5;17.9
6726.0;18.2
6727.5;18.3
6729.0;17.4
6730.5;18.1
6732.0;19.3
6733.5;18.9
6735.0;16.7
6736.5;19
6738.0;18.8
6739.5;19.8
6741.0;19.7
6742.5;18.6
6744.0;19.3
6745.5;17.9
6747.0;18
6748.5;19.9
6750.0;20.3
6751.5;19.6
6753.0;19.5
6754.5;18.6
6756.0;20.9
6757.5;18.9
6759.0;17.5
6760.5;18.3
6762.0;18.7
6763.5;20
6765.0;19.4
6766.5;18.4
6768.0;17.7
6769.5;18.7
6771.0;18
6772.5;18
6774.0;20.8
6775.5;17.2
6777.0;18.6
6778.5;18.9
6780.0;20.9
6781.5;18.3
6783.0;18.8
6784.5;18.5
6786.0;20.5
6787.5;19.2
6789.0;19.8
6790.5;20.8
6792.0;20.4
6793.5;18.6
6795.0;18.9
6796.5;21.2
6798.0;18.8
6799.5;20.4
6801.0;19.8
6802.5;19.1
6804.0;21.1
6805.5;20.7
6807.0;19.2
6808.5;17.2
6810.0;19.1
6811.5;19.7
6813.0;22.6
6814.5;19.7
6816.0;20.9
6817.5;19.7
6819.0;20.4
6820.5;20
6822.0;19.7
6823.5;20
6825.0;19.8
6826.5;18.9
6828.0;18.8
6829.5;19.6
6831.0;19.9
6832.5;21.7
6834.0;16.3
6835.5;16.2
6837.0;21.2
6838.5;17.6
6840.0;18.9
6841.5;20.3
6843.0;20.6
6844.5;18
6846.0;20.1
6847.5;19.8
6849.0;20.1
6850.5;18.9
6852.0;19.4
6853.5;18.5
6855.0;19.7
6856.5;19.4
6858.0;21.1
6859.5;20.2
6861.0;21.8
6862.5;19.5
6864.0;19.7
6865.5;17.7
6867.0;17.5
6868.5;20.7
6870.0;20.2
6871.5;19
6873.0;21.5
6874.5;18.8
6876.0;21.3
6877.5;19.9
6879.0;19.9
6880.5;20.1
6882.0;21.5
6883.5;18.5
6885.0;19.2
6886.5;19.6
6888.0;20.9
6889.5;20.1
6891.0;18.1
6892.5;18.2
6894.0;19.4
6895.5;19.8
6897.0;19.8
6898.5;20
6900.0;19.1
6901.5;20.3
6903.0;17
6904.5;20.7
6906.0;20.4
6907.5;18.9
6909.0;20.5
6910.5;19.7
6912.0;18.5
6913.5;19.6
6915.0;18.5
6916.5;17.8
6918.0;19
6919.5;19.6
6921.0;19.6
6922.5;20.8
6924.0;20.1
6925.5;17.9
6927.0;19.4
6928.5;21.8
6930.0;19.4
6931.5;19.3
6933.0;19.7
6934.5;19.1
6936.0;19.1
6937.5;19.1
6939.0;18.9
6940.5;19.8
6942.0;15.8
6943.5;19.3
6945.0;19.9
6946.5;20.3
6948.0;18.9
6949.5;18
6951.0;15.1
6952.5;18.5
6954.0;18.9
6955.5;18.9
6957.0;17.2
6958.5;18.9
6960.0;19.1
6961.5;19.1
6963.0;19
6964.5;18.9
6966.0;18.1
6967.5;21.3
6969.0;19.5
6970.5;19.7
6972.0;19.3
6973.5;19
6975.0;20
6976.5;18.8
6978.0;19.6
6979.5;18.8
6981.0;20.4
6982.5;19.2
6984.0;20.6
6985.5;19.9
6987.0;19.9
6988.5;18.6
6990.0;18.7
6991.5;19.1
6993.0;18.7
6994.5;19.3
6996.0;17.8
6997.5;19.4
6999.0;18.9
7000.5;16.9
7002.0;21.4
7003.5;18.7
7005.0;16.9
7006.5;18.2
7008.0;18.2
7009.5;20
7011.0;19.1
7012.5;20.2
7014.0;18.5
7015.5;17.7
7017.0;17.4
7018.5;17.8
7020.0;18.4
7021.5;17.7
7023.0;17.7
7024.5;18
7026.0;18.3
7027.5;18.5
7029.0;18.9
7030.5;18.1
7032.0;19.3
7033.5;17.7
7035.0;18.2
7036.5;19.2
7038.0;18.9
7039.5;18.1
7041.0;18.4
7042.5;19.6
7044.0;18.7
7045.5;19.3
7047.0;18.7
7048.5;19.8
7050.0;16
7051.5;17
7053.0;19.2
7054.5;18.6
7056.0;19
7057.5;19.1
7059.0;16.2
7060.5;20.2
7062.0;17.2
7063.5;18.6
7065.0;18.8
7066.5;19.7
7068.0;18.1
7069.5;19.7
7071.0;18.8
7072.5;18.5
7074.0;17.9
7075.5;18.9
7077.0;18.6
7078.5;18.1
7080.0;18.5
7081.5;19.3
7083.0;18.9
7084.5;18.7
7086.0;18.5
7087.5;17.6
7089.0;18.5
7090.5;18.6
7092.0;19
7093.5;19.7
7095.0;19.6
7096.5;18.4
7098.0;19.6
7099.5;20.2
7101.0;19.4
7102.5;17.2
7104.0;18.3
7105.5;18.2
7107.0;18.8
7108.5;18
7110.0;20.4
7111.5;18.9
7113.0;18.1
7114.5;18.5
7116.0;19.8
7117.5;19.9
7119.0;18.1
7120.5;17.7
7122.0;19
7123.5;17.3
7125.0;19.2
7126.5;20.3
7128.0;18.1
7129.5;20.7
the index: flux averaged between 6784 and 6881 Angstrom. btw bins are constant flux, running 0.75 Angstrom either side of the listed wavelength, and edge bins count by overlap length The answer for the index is 19.7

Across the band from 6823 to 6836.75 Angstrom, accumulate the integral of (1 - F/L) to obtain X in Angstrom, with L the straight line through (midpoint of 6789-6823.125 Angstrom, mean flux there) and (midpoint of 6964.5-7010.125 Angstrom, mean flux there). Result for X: 0.5 Angstrom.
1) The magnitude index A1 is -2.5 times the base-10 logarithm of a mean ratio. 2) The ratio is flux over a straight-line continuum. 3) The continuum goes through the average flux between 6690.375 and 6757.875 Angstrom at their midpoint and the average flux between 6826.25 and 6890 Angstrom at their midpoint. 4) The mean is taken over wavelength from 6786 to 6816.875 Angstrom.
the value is -0.03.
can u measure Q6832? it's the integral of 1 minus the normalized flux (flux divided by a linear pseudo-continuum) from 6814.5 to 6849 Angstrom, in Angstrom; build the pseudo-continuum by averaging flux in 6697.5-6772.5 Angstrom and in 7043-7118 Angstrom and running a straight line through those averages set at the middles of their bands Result -1.2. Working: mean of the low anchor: 18.9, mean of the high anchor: 18.7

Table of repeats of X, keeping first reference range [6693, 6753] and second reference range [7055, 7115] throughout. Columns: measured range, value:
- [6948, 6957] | 0.4 Angstrom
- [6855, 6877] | -1.2 Angstrom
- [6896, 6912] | -0.7 Angstrom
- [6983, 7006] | -0.3 Angstrom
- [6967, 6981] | -0.6 Angstrom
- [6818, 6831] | -0.6 Angstrom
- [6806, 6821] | -0.8 Angstrom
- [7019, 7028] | 0.3 Angstrom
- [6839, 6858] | -0.7 Angstrom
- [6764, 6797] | -0.5 Angstrom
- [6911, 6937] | -0.8 Angstrom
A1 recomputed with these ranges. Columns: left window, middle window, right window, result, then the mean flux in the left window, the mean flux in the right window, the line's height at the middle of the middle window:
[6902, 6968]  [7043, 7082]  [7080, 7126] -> 0.02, 19.1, 18.8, 18.9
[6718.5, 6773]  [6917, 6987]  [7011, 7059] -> -0.04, 18.8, 18.4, 18.5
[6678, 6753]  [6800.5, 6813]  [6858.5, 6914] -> -0.02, 19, 19.7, 19.3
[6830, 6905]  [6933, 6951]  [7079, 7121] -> 0.03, 19.6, 18.8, 19.3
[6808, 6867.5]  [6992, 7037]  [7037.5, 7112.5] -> 0.02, 19.5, 18.7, 18.9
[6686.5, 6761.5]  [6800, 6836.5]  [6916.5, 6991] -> -0.03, 18.9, 19.2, 19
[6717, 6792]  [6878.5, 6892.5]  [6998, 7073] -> -0.05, 19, 18.5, 18.8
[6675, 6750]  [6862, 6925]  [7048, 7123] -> -0.04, 18.9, 18.7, 18.8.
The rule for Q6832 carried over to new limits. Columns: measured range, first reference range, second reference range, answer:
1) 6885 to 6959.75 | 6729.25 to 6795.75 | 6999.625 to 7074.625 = -1.81 Angstrom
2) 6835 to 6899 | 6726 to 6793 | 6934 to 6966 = -2.82 Angstrom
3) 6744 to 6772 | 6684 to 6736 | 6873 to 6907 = 0.26 Angstrom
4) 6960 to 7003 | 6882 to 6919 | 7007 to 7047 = -1.01 Angstrom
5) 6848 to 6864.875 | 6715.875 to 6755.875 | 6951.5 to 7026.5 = -0.80 Angstrom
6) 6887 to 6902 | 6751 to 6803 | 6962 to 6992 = -0.18 Angstrom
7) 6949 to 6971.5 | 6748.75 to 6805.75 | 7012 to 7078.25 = 0.05 Angstrom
